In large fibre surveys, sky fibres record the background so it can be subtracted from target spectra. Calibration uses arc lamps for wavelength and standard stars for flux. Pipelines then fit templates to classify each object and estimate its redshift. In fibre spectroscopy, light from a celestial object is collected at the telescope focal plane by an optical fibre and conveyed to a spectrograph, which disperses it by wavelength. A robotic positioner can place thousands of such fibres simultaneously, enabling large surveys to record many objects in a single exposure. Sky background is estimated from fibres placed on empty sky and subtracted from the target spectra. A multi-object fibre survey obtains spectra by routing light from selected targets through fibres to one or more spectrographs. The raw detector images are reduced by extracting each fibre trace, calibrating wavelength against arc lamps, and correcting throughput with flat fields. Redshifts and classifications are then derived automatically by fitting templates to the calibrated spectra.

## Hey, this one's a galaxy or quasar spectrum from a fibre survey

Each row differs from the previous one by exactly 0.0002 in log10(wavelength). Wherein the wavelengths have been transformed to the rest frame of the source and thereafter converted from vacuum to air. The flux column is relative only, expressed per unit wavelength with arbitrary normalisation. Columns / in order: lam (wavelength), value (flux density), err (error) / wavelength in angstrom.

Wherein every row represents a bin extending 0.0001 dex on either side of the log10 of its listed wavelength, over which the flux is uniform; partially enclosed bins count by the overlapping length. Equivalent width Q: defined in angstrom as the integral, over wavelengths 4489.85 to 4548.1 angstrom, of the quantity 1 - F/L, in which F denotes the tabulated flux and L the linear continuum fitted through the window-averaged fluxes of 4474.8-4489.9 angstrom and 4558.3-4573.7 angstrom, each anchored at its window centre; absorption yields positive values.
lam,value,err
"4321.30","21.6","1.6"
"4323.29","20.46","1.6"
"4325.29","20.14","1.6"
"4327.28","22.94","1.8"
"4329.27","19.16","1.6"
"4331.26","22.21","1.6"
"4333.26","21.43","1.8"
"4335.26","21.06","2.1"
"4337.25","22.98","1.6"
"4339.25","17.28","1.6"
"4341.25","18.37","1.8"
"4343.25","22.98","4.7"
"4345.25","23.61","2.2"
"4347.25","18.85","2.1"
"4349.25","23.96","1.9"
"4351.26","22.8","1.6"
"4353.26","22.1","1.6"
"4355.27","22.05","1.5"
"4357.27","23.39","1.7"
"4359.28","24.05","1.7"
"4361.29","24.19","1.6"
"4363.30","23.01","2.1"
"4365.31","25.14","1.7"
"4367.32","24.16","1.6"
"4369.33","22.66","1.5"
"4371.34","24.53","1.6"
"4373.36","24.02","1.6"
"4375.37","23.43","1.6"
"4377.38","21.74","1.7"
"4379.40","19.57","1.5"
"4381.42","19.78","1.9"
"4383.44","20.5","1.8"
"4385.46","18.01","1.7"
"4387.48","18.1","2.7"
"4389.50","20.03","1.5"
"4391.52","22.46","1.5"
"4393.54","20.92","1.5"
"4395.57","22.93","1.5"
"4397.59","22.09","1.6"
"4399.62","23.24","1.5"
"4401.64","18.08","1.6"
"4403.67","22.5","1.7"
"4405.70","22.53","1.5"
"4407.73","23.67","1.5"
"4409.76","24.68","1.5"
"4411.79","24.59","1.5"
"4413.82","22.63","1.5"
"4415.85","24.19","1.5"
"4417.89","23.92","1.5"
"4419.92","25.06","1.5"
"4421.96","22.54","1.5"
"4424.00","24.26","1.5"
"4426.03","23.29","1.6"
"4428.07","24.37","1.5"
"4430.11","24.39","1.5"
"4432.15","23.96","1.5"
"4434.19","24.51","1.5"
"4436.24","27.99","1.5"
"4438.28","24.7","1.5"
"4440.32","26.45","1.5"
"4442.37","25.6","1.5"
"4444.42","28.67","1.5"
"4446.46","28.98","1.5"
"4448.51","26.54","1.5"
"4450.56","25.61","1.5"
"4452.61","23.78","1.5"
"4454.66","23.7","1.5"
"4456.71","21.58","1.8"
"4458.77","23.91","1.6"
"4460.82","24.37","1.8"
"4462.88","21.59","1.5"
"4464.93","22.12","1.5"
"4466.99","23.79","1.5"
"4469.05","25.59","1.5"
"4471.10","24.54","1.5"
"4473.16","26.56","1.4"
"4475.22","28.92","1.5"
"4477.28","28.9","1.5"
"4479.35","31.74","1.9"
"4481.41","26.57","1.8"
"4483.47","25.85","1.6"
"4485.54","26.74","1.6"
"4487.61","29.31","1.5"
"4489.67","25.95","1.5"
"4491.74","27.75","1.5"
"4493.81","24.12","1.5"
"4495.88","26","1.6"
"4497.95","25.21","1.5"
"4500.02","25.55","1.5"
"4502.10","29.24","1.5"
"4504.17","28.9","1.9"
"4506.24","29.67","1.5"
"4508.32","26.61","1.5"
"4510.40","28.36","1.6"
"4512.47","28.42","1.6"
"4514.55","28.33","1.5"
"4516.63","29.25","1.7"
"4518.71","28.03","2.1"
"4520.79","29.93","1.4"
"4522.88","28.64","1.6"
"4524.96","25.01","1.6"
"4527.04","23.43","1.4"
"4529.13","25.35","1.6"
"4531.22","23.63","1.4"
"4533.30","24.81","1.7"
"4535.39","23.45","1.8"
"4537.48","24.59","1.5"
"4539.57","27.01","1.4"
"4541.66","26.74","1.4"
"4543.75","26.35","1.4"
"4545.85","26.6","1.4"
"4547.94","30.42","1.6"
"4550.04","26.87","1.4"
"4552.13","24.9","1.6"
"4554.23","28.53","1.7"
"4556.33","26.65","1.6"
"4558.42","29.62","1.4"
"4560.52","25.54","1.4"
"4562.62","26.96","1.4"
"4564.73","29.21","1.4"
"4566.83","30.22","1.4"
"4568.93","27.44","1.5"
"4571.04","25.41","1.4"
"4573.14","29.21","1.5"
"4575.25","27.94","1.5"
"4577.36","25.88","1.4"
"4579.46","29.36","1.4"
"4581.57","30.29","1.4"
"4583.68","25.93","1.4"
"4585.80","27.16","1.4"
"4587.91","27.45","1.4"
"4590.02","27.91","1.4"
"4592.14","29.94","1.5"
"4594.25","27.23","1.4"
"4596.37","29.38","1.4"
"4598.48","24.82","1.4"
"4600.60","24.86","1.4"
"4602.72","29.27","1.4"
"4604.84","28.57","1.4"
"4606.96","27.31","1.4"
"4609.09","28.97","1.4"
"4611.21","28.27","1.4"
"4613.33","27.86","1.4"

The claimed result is 2.5 angstrom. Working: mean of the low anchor 28.1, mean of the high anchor 27.8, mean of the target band 26.8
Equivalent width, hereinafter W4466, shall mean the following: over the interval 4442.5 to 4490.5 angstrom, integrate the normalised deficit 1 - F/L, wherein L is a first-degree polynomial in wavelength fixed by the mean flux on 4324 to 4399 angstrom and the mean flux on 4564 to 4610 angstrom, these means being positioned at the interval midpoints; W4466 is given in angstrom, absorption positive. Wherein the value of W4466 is -2.4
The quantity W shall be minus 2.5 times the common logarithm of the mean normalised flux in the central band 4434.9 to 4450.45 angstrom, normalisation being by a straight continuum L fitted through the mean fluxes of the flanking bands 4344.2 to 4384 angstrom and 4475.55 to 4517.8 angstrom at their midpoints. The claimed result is -0.05 mag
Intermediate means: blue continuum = 22.7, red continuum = 27.6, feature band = 26.9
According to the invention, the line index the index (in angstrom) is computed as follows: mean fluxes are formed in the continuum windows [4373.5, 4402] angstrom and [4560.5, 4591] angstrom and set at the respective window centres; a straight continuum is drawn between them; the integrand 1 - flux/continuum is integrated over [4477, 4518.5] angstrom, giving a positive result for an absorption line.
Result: -4.4 angstrom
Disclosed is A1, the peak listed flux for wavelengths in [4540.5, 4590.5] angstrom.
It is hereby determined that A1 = 30.42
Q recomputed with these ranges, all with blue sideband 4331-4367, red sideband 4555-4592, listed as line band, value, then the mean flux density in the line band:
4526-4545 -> 1.29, 25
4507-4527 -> -1.09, 27.9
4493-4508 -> -0.56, 27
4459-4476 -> 0.41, 24.6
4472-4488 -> -1.57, 28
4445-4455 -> -0.50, 26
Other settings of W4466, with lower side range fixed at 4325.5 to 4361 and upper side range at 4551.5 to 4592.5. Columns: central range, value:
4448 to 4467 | 0.86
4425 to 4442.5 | -0.63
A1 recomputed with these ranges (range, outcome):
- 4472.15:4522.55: 31.74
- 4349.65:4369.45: 25.14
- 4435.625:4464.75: 28.98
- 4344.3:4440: 27.99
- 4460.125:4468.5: 24.37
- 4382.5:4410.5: 24.68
